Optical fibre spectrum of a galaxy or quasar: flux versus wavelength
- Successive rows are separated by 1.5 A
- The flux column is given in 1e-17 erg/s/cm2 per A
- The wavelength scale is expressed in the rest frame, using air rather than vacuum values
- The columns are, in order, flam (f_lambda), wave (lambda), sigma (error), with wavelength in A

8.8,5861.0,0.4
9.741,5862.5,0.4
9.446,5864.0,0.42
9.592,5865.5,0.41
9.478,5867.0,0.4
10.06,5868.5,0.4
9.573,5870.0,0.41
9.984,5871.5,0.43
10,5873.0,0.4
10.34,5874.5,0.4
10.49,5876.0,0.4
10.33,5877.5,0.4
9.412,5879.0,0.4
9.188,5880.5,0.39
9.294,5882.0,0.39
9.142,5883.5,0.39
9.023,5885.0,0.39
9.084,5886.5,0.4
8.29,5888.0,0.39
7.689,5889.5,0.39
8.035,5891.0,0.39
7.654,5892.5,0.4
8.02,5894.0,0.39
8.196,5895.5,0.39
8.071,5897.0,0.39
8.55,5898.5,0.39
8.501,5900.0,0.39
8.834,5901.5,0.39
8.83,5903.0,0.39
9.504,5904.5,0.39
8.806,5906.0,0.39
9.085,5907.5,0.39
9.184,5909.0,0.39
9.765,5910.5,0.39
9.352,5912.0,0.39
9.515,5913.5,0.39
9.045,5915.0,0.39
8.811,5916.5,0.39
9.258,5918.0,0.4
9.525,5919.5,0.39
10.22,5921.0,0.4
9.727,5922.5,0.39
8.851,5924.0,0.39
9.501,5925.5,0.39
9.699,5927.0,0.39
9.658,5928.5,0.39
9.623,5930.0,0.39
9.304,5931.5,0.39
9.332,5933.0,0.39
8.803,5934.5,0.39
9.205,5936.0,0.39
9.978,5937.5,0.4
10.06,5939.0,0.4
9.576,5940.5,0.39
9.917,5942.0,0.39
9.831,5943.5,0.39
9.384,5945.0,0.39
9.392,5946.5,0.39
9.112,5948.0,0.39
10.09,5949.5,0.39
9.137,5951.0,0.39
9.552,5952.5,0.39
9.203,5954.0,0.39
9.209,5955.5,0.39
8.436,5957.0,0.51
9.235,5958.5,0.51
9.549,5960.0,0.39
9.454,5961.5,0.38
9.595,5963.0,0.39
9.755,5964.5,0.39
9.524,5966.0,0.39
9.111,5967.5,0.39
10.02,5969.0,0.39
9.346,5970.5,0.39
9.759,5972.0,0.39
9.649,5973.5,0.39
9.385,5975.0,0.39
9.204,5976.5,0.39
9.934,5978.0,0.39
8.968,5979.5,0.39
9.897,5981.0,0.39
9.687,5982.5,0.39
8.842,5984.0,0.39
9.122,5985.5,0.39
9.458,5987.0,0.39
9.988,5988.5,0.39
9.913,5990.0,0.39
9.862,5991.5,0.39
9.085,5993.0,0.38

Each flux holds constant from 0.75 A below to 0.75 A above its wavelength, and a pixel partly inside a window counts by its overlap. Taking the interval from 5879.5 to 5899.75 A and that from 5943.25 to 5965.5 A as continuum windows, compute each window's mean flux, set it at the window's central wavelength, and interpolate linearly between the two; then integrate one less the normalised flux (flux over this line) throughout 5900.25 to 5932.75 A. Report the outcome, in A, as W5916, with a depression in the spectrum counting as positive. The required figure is -1.7 A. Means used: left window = 8.49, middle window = 9.32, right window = 9.39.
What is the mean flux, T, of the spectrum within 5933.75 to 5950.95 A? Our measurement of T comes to 9.56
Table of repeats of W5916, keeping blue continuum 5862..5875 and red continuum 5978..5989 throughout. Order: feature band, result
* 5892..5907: 1.8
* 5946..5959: 0.4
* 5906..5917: 0.5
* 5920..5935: 0.2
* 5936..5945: -0.2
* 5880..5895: 1.9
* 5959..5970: -0.1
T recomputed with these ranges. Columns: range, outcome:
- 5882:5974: 9.21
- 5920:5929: 9.61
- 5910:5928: 9.44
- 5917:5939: 9.49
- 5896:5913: 8.95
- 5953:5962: 9.18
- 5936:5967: 9.49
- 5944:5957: 9.34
